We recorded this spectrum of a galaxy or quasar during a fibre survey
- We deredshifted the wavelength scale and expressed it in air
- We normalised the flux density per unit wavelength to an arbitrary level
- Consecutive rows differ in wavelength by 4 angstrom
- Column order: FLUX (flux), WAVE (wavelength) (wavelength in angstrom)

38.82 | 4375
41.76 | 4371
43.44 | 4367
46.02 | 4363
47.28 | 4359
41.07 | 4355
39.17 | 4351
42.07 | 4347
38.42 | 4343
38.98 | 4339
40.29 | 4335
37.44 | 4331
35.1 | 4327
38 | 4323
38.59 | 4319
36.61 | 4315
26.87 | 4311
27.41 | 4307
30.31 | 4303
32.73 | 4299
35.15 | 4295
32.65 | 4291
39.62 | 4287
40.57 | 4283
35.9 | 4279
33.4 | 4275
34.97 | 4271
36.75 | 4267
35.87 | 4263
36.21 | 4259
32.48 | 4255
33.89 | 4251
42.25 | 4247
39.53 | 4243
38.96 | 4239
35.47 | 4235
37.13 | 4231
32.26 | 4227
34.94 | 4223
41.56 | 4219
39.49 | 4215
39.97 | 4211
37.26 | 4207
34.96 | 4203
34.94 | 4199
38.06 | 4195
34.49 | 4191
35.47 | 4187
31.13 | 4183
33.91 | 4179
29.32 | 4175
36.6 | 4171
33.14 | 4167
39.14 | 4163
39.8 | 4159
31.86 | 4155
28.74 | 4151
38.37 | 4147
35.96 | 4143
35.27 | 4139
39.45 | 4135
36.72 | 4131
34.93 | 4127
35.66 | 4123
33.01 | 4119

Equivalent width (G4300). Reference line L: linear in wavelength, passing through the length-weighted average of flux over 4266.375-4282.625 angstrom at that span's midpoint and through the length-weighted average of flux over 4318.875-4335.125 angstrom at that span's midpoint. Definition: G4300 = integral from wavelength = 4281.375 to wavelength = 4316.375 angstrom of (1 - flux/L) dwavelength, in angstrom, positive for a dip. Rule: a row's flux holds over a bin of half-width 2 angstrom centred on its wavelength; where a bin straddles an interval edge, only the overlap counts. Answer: 2.9 angstrom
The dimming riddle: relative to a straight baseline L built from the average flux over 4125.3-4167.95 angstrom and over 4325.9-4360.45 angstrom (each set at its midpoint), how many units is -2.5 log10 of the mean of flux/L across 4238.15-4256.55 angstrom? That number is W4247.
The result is 0.01 mag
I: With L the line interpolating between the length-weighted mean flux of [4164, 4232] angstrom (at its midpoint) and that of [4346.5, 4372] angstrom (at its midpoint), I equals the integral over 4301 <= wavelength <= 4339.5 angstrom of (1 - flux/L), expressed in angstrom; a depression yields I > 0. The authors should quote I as 6.1 angstrom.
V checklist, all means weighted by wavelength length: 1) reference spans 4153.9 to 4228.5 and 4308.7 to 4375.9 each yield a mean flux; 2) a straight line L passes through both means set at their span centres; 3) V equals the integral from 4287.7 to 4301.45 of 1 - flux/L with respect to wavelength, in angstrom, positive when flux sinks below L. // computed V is 1.5 angstrom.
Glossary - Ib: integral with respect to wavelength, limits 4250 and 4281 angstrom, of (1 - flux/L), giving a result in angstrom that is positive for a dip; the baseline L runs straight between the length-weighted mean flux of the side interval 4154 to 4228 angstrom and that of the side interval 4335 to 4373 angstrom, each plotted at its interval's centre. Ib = 2.9 angstrom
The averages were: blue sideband 35.8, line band 35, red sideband 41.9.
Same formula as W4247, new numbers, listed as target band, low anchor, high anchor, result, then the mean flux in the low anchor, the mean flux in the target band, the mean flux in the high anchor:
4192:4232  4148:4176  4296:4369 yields -0.048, 34.4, 37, 37.7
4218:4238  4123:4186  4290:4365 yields -0.008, 35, 36.1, 37.1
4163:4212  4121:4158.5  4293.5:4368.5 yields 0.029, 35.4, 35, 37.6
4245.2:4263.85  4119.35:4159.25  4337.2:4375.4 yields 0.079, 35.4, 36.1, 41.8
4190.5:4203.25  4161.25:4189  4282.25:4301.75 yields -0.046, 34.1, 35.8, 35.6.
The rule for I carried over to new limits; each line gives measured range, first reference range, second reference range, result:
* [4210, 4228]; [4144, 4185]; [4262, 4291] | -1.27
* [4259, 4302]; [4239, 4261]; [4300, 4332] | -0.21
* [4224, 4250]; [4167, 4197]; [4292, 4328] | -2.77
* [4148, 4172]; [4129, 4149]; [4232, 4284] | 1.36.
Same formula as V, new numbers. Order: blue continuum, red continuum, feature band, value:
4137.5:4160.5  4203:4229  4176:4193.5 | 1.3 angstrom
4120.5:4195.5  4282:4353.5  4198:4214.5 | -0.8 angstrom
